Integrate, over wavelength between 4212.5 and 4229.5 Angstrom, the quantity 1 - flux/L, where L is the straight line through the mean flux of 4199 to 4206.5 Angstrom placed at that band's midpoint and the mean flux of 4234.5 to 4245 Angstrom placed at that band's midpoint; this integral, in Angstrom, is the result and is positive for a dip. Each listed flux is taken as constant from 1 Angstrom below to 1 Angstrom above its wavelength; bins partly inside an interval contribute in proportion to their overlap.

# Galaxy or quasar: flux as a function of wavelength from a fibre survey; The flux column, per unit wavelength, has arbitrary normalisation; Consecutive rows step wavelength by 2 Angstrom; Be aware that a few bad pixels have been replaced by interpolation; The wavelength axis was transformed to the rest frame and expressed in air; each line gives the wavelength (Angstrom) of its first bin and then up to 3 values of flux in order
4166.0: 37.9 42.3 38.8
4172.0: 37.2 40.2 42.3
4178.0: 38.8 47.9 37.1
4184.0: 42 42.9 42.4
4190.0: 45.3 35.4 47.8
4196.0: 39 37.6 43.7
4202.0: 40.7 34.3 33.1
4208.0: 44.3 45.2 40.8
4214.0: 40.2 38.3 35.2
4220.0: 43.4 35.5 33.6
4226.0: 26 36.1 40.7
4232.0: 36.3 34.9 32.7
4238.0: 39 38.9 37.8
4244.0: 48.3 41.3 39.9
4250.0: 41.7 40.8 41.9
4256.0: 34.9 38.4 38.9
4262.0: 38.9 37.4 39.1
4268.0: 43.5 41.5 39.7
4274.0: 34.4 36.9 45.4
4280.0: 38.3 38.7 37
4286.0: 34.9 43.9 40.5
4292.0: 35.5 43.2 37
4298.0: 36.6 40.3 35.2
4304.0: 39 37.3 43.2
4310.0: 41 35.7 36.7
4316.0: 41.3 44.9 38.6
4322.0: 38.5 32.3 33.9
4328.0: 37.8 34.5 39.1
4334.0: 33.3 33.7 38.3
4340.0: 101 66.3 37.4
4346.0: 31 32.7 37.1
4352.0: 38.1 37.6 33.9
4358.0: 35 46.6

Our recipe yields 1.0 Angstrom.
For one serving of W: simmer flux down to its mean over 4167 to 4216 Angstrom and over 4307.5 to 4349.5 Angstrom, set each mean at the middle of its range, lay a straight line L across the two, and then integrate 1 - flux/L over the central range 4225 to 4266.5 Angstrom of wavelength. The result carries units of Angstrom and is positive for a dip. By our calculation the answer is 2.8 Angstrom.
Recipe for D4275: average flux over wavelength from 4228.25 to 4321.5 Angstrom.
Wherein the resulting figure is 39.1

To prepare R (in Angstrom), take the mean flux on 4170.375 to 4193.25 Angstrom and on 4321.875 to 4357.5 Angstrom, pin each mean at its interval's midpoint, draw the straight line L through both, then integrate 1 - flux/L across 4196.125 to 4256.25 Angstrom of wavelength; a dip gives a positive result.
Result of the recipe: 3.5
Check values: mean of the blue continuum 41.1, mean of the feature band 38.6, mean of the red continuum 40.9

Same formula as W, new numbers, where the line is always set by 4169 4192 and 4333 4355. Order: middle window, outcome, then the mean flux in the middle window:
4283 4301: 1.9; 38.8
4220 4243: 3.4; 35.9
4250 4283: 2.6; 39.4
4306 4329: 2.8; 38.5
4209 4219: 0.4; 39.9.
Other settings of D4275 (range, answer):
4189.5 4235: 38.5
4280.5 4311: 38.9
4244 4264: 40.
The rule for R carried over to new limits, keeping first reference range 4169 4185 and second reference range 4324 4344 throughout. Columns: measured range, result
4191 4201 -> 0.1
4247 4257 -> 0.7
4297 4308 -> 1.5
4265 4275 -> 0.9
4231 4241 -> 1.4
